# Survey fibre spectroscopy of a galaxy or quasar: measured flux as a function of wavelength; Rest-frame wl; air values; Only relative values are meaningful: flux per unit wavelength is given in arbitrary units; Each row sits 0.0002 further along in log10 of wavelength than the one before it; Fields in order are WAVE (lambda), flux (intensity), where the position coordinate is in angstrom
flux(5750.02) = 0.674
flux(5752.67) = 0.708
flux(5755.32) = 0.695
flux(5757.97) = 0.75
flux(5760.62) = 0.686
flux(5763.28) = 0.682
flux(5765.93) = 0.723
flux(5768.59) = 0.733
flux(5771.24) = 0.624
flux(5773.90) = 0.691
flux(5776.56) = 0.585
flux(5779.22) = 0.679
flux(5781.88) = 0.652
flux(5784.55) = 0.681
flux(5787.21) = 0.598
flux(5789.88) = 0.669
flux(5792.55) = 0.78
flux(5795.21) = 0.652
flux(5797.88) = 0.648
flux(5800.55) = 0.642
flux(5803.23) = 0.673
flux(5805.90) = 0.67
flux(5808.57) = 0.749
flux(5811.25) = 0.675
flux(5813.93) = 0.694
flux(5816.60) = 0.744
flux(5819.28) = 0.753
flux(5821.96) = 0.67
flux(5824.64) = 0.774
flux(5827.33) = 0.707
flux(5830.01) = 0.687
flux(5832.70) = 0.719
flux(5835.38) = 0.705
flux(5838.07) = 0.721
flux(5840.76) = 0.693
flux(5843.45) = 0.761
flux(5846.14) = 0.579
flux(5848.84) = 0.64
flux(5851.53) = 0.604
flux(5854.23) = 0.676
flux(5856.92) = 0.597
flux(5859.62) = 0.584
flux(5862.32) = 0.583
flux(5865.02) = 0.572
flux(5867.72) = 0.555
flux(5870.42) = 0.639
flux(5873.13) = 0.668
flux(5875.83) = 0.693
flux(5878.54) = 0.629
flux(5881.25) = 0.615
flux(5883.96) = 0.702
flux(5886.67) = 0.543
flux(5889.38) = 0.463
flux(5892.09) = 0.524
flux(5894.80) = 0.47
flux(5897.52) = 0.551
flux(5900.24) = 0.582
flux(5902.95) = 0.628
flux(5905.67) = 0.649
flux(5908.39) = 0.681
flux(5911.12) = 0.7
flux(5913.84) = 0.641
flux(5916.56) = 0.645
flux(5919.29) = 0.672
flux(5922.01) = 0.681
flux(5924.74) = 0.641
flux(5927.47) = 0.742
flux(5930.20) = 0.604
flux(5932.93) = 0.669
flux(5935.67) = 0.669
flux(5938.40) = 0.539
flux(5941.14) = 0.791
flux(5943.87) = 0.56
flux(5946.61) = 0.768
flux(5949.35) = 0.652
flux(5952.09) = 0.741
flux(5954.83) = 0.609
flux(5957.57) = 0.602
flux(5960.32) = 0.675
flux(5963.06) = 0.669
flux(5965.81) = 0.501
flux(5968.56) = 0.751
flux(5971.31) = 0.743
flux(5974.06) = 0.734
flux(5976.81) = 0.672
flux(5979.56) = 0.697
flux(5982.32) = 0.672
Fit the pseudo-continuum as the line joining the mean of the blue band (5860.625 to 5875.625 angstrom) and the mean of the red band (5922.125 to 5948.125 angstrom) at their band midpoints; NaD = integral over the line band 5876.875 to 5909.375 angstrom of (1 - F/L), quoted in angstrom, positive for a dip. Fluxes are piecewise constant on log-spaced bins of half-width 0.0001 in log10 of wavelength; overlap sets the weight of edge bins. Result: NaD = 2.3 angstrom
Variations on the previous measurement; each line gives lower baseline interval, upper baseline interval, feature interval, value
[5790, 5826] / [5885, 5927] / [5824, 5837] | -0.7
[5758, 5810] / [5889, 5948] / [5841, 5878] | 1.3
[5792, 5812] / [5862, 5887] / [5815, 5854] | -2.3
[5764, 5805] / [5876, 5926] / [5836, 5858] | -0.7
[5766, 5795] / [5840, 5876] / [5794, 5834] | -2.8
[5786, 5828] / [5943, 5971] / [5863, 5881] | 1.4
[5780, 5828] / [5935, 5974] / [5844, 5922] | 7.3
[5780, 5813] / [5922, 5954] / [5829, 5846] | -0.8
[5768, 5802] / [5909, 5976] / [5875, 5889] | 0.9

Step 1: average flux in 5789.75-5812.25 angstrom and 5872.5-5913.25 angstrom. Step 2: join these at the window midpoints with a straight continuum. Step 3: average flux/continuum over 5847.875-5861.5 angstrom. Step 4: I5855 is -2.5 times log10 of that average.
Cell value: 0.04 mag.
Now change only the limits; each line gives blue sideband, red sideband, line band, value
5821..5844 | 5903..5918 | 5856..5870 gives 0.19 mag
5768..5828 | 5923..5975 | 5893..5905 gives 0.19 mag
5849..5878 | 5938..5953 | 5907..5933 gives -0.01 mag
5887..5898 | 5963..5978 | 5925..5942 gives -0.12 mag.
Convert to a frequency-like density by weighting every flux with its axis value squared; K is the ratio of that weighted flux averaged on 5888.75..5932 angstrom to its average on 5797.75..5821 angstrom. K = 0.92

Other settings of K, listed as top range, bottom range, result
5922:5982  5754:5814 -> 1.04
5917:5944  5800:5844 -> 0.97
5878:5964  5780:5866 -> 0.97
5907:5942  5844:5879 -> 1.10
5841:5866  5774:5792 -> 0.98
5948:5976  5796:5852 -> 1.01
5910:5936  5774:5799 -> 1.05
